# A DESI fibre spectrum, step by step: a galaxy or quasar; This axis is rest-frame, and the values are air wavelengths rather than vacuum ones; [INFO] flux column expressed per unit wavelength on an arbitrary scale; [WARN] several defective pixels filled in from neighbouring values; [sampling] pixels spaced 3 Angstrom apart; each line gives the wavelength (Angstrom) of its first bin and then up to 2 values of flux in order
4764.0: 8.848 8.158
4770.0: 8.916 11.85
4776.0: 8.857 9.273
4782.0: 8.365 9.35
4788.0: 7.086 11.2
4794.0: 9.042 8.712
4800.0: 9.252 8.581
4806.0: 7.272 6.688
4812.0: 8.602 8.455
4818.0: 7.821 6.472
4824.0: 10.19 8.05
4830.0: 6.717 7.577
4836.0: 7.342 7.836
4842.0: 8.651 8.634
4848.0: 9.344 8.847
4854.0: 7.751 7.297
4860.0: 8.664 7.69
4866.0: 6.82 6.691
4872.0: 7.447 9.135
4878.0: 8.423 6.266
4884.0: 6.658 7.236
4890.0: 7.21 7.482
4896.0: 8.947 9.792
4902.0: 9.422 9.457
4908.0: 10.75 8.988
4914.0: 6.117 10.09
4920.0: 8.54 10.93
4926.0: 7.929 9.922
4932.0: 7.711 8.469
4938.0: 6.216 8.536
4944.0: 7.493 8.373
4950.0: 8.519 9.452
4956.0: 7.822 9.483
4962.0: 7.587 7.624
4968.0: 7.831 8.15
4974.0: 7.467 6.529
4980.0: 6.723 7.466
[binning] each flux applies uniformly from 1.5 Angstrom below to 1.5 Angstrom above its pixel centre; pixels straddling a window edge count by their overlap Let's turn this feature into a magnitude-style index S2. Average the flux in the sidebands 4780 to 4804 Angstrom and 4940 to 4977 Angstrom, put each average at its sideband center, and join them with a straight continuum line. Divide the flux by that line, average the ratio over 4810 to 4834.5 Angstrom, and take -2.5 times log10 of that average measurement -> 0.11 mag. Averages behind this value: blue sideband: 8.96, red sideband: 8.12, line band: 7.96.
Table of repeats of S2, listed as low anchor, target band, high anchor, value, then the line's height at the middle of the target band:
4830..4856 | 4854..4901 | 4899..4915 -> 0.12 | 8.67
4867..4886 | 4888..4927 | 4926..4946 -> -0.15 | 7.75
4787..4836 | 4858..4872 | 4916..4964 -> 0.12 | 8.35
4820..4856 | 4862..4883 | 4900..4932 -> 0.15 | 8.58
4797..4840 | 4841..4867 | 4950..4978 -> -0.03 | 7.97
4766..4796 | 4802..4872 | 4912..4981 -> 0.13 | 8.86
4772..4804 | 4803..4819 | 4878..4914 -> 0.15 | 9.01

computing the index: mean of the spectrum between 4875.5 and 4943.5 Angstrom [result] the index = 8.41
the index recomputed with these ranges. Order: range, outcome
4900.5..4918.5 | 9.14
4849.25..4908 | 8.04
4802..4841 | 7.82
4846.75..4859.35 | 8.31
